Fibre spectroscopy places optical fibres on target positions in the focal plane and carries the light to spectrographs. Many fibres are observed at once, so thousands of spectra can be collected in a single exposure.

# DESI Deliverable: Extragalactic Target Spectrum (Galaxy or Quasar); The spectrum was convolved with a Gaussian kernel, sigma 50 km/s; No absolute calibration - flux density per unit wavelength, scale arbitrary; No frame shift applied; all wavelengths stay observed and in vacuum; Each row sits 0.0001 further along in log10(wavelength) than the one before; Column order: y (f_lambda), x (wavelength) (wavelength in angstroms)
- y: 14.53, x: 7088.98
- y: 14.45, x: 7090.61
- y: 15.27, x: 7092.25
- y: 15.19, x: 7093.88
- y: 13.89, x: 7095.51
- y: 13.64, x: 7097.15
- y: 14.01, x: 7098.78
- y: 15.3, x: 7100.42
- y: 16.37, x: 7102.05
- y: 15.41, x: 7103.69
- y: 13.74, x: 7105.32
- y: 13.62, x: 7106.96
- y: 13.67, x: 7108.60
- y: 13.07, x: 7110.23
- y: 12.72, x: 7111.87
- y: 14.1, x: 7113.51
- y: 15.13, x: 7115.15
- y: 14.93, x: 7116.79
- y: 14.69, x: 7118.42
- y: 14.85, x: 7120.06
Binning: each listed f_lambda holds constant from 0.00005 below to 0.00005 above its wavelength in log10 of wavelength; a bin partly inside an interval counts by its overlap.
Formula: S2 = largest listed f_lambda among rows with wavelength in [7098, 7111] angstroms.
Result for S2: 16.37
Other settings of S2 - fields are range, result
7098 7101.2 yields 15.3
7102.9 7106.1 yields 15.41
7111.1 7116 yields 15.13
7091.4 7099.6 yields 15.27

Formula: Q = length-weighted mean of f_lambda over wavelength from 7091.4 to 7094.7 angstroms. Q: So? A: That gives 15.2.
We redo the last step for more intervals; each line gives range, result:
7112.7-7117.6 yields 14.7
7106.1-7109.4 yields 13.6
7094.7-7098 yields 13.8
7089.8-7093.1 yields 14.8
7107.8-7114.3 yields 13.4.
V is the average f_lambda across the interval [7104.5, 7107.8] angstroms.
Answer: 13.7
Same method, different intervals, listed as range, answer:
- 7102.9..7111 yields 13.9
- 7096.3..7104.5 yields 14.9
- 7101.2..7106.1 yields 15.2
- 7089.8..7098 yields 14.5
